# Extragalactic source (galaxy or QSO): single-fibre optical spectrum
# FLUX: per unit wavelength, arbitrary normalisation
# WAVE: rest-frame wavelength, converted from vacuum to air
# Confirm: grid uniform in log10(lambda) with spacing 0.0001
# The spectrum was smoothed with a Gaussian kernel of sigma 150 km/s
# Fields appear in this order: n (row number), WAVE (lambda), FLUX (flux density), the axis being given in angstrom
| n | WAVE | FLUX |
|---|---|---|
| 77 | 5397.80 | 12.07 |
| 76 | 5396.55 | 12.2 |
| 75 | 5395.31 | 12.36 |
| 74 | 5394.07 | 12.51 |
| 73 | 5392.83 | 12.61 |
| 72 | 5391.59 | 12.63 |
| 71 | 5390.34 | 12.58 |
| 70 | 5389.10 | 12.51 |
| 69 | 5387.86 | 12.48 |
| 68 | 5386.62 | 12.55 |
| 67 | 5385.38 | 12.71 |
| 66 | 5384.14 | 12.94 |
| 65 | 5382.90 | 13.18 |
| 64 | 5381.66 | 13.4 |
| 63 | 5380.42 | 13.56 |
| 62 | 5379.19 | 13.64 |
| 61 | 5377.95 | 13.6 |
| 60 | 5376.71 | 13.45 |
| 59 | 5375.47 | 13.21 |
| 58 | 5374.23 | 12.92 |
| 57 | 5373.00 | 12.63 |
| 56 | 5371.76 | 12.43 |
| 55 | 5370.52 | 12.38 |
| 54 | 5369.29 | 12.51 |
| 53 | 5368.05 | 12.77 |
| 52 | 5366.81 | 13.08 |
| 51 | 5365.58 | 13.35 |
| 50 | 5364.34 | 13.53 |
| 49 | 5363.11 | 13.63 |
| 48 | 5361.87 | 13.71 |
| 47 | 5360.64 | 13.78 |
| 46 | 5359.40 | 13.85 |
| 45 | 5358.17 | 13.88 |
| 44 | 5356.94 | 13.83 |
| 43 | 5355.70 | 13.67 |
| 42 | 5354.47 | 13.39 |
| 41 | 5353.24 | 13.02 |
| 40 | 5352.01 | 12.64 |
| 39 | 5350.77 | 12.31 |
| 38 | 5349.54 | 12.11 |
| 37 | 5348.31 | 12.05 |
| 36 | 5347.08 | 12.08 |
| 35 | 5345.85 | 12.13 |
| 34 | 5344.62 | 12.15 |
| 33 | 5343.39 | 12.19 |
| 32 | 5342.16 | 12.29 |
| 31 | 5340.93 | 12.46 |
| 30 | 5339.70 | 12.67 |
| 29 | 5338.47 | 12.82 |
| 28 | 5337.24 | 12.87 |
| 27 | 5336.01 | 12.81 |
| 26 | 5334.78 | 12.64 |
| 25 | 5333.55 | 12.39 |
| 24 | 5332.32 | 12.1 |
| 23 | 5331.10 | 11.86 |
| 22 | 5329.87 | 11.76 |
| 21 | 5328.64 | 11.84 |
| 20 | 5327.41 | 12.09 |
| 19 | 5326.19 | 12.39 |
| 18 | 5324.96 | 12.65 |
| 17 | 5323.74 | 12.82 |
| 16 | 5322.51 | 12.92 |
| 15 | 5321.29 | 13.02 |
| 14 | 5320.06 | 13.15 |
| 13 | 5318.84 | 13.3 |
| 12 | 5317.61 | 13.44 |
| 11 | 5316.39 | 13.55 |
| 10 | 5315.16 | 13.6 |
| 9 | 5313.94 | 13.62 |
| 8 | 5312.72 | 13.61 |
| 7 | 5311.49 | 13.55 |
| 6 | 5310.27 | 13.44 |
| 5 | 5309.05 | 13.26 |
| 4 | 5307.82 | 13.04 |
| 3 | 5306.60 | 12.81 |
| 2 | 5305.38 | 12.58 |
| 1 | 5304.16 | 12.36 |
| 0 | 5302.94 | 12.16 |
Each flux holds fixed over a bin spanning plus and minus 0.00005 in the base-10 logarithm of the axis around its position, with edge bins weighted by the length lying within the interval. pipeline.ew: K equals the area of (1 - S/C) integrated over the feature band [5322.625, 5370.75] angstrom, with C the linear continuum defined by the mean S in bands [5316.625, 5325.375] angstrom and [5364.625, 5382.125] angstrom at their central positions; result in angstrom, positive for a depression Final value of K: 1.3 angstrom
